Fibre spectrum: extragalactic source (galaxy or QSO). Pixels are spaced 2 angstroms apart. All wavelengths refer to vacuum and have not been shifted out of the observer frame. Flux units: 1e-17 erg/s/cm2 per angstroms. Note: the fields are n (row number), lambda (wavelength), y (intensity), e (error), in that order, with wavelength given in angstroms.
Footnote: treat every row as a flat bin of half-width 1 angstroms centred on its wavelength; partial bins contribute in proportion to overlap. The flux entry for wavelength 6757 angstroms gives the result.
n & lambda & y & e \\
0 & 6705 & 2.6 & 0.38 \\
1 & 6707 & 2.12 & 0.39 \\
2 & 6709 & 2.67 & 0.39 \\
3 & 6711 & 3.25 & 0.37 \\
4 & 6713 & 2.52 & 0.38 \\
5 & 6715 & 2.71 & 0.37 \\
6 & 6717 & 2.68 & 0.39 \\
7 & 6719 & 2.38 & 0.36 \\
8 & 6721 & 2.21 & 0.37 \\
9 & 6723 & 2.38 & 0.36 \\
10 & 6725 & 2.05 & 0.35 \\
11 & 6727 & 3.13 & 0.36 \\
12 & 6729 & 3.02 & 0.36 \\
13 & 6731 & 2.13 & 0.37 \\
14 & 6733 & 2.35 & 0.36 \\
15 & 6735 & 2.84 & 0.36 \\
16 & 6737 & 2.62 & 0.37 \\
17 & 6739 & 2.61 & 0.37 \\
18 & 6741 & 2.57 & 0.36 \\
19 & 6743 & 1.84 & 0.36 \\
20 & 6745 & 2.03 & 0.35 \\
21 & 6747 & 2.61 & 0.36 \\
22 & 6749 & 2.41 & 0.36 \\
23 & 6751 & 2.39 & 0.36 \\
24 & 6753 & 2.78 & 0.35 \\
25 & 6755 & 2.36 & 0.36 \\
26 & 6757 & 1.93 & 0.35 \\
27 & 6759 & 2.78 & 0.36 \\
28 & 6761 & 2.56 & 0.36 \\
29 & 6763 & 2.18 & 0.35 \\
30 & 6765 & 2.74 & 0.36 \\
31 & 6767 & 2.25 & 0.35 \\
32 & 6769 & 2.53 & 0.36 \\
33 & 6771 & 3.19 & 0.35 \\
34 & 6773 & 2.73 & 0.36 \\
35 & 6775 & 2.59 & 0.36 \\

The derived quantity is 1.93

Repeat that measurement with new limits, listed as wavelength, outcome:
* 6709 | 2.67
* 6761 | 2.56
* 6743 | 1.84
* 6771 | 3.19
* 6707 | 2.12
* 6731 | 2.13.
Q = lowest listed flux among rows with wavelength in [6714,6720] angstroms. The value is 2.38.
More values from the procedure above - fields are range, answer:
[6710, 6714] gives 2.52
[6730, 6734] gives 2.13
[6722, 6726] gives 2.05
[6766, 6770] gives 2.25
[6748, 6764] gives 1.93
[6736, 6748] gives 1.84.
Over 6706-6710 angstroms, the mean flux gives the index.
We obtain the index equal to 2.4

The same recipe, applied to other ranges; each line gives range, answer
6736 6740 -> 2.62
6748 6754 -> 2.53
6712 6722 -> 2.5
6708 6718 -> 2.77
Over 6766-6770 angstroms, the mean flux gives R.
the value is 2.39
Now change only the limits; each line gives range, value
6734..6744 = 2.5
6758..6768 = 2.5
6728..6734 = 2.5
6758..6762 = 2.67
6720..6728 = 2.44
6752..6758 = 2.36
